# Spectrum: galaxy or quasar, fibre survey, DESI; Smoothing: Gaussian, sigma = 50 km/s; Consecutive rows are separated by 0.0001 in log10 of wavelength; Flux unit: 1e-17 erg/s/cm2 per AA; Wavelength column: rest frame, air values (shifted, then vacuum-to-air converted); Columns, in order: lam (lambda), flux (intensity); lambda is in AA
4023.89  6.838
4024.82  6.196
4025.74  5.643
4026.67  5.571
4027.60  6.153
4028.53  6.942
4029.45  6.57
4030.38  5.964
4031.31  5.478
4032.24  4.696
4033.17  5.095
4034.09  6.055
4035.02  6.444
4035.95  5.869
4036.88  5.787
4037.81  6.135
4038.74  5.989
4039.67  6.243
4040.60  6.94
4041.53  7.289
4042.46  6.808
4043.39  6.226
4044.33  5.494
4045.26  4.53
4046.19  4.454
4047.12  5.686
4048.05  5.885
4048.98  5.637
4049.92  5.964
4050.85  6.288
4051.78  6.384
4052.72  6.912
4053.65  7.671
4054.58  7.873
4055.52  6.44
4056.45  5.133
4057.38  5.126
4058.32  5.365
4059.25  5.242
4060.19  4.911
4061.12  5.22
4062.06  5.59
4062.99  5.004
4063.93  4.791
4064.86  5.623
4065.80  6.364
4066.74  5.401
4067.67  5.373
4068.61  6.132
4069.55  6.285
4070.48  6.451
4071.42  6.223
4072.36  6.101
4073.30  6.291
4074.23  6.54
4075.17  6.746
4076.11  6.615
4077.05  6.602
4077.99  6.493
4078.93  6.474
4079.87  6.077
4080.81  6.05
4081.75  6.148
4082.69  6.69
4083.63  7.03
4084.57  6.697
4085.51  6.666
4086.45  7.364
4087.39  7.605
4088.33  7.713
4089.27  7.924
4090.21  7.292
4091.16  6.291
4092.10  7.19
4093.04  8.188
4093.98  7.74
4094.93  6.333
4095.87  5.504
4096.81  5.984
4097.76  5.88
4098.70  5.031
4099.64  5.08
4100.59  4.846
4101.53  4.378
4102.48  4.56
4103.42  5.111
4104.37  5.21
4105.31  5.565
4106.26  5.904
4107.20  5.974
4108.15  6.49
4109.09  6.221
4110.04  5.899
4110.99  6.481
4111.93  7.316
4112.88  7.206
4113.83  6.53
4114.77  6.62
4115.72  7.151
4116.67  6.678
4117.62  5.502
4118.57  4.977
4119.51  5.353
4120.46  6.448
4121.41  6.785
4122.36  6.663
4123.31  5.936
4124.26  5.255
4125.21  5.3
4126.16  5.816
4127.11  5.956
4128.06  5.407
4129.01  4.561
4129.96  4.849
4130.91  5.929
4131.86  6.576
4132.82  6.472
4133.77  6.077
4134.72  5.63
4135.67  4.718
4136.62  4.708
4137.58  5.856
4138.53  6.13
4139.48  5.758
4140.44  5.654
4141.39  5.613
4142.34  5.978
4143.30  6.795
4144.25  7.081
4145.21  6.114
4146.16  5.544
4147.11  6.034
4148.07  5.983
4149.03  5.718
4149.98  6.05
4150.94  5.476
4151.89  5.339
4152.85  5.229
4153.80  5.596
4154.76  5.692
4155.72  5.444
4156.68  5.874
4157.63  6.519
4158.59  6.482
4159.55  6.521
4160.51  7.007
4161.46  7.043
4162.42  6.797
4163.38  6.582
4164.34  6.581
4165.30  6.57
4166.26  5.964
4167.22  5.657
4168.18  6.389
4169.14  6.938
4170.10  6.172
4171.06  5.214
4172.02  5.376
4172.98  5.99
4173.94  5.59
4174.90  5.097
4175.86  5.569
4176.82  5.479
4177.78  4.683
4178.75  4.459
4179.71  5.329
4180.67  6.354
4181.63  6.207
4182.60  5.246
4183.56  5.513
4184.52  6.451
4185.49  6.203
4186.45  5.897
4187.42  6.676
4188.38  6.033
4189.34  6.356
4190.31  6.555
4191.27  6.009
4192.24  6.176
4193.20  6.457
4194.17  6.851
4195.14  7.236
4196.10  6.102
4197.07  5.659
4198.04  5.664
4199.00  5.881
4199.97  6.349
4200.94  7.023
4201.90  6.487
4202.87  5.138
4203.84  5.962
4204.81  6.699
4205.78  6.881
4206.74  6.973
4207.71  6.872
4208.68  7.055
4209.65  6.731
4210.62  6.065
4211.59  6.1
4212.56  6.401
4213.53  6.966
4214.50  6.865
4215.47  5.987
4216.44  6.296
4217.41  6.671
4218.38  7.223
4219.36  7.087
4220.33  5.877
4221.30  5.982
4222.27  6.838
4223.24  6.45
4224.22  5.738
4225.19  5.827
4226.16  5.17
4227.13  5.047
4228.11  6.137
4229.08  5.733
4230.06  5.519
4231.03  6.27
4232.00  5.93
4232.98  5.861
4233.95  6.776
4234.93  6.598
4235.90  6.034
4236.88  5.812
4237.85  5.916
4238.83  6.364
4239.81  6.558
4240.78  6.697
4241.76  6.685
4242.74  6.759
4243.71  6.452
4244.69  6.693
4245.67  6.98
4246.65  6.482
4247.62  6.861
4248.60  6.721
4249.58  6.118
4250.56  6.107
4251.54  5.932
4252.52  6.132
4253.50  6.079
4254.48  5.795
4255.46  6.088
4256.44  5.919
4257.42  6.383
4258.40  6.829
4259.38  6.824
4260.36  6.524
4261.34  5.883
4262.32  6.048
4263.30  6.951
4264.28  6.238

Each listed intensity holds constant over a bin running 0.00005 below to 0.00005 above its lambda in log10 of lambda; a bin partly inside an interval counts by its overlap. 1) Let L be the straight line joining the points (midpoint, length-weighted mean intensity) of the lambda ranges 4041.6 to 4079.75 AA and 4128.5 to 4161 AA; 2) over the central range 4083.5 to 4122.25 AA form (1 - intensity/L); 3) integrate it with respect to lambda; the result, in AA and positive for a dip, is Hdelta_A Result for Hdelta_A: -2.6 AA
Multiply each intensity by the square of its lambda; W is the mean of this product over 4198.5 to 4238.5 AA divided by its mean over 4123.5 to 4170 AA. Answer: 1.09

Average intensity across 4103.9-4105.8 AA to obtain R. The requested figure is 5.39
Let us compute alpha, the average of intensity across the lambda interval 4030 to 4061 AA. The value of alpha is 5.93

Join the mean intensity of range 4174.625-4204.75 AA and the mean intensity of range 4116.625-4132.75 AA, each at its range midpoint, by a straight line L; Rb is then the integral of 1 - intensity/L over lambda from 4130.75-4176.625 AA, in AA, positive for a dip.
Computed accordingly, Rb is -0.9 AA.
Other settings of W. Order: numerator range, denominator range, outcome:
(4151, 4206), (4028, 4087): 1.06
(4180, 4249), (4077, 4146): 1.08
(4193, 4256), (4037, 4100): 1.09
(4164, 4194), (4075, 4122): 0.97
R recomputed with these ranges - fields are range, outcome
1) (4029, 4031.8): 5.98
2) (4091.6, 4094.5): 7.67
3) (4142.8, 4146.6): 6.38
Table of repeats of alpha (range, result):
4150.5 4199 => 6.01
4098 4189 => 5.88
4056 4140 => 6.04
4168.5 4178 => 5.65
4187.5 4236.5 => 6.29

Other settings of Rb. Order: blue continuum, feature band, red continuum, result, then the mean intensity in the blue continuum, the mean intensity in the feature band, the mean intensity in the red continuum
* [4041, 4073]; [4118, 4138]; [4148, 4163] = 1.1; 5.88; 5.68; 6.05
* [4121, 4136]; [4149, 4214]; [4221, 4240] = -2.5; 5.75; 6.12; 6.02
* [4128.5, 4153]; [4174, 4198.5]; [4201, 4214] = 1.4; 5.77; 5.92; 6.51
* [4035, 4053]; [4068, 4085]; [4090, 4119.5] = -1.0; 6.03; 6.41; 6.08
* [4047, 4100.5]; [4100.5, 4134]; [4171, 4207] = 1.4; 6.26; 5.9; 6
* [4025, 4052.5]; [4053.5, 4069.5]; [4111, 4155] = 0.7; 5.95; 5.7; 5.92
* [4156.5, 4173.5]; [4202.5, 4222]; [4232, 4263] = -0.5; 6.32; 6.5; 6.35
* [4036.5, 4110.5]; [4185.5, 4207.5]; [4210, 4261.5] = -0.3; 6.12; 6.33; 6.29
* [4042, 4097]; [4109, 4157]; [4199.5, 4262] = 2.8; 6.25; 5.92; 6.33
